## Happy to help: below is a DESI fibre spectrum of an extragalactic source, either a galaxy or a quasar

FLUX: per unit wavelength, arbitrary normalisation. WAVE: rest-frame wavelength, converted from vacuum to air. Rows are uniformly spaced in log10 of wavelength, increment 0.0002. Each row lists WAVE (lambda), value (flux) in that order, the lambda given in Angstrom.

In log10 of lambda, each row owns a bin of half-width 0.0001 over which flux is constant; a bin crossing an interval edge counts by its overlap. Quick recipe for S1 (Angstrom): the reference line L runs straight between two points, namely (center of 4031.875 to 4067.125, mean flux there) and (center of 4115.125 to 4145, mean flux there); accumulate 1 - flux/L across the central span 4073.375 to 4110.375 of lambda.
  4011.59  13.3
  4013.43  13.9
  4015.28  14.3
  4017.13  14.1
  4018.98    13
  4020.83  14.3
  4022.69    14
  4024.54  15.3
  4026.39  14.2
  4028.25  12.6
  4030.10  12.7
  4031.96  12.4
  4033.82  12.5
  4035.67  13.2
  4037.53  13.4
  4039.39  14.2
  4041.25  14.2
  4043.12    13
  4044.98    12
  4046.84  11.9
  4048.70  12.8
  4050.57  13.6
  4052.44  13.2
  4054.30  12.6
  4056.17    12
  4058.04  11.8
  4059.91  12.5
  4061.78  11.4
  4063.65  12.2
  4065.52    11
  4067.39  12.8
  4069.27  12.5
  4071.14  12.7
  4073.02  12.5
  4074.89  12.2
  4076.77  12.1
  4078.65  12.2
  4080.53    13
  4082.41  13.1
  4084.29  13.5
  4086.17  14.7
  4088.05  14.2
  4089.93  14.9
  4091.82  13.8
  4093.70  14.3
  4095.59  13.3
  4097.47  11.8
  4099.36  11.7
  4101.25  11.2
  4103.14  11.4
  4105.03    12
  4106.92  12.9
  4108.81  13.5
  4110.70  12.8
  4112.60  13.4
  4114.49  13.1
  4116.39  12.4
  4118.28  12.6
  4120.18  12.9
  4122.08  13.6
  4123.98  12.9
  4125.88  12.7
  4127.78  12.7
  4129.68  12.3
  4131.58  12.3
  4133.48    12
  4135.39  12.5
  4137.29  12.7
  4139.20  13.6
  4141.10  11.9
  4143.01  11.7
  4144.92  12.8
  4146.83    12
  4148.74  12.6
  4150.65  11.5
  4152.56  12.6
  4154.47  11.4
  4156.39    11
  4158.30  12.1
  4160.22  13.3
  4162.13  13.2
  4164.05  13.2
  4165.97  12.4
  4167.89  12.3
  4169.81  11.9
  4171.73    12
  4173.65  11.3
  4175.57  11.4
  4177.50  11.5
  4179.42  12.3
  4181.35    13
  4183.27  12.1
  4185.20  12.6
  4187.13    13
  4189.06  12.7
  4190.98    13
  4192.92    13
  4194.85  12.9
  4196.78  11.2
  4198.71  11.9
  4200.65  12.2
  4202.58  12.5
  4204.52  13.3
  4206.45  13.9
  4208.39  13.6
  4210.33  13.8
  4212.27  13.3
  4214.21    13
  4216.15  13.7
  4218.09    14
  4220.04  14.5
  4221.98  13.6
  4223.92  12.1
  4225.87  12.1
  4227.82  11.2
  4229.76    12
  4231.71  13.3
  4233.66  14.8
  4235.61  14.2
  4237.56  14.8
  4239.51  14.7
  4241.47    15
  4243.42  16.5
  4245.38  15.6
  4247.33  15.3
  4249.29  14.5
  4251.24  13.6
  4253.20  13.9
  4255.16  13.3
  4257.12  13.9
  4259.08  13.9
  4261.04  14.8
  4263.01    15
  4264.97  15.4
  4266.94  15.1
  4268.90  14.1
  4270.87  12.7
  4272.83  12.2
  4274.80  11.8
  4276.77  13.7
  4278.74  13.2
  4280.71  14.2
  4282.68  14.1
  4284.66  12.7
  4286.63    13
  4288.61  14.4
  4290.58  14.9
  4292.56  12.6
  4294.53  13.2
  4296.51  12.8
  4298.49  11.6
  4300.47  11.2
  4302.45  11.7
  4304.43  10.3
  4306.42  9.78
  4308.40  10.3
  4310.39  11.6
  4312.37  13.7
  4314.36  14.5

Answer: -0.9 Angstrom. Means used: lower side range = 12.6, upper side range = 12.6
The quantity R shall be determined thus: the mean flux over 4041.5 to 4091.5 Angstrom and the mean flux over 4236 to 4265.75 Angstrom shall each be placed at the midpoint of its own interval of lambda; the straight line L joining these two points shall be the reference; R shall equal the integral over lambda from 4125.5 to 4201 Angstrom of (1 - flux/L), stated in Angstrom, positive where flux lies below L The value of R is 7.8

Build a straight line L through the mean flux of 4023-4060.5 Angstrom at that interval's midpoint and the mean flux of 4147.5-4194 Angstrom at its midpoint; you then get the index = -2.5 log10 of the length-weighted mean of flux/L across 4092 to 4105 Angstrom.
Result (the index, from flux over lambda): 0.03 mag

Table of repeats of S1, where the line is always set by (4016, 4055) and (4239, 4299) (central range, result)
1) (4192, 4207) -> 1.3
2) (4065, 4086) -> 1.2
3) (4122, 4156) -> 3.0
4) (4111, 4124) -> 0.5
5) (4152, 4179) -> 3.1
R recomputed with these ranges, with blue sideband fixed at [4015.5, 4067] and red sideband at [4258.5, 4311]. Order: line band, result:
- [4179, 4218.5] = 0.23 Angstrom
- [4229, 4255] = -2.98 Angstrom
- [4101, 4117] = 0.49 Angstrom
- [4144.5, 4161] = 1.10 Angstrom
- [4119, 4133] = 0.25 Angstrom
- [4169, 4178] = 0.94 Angstrom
